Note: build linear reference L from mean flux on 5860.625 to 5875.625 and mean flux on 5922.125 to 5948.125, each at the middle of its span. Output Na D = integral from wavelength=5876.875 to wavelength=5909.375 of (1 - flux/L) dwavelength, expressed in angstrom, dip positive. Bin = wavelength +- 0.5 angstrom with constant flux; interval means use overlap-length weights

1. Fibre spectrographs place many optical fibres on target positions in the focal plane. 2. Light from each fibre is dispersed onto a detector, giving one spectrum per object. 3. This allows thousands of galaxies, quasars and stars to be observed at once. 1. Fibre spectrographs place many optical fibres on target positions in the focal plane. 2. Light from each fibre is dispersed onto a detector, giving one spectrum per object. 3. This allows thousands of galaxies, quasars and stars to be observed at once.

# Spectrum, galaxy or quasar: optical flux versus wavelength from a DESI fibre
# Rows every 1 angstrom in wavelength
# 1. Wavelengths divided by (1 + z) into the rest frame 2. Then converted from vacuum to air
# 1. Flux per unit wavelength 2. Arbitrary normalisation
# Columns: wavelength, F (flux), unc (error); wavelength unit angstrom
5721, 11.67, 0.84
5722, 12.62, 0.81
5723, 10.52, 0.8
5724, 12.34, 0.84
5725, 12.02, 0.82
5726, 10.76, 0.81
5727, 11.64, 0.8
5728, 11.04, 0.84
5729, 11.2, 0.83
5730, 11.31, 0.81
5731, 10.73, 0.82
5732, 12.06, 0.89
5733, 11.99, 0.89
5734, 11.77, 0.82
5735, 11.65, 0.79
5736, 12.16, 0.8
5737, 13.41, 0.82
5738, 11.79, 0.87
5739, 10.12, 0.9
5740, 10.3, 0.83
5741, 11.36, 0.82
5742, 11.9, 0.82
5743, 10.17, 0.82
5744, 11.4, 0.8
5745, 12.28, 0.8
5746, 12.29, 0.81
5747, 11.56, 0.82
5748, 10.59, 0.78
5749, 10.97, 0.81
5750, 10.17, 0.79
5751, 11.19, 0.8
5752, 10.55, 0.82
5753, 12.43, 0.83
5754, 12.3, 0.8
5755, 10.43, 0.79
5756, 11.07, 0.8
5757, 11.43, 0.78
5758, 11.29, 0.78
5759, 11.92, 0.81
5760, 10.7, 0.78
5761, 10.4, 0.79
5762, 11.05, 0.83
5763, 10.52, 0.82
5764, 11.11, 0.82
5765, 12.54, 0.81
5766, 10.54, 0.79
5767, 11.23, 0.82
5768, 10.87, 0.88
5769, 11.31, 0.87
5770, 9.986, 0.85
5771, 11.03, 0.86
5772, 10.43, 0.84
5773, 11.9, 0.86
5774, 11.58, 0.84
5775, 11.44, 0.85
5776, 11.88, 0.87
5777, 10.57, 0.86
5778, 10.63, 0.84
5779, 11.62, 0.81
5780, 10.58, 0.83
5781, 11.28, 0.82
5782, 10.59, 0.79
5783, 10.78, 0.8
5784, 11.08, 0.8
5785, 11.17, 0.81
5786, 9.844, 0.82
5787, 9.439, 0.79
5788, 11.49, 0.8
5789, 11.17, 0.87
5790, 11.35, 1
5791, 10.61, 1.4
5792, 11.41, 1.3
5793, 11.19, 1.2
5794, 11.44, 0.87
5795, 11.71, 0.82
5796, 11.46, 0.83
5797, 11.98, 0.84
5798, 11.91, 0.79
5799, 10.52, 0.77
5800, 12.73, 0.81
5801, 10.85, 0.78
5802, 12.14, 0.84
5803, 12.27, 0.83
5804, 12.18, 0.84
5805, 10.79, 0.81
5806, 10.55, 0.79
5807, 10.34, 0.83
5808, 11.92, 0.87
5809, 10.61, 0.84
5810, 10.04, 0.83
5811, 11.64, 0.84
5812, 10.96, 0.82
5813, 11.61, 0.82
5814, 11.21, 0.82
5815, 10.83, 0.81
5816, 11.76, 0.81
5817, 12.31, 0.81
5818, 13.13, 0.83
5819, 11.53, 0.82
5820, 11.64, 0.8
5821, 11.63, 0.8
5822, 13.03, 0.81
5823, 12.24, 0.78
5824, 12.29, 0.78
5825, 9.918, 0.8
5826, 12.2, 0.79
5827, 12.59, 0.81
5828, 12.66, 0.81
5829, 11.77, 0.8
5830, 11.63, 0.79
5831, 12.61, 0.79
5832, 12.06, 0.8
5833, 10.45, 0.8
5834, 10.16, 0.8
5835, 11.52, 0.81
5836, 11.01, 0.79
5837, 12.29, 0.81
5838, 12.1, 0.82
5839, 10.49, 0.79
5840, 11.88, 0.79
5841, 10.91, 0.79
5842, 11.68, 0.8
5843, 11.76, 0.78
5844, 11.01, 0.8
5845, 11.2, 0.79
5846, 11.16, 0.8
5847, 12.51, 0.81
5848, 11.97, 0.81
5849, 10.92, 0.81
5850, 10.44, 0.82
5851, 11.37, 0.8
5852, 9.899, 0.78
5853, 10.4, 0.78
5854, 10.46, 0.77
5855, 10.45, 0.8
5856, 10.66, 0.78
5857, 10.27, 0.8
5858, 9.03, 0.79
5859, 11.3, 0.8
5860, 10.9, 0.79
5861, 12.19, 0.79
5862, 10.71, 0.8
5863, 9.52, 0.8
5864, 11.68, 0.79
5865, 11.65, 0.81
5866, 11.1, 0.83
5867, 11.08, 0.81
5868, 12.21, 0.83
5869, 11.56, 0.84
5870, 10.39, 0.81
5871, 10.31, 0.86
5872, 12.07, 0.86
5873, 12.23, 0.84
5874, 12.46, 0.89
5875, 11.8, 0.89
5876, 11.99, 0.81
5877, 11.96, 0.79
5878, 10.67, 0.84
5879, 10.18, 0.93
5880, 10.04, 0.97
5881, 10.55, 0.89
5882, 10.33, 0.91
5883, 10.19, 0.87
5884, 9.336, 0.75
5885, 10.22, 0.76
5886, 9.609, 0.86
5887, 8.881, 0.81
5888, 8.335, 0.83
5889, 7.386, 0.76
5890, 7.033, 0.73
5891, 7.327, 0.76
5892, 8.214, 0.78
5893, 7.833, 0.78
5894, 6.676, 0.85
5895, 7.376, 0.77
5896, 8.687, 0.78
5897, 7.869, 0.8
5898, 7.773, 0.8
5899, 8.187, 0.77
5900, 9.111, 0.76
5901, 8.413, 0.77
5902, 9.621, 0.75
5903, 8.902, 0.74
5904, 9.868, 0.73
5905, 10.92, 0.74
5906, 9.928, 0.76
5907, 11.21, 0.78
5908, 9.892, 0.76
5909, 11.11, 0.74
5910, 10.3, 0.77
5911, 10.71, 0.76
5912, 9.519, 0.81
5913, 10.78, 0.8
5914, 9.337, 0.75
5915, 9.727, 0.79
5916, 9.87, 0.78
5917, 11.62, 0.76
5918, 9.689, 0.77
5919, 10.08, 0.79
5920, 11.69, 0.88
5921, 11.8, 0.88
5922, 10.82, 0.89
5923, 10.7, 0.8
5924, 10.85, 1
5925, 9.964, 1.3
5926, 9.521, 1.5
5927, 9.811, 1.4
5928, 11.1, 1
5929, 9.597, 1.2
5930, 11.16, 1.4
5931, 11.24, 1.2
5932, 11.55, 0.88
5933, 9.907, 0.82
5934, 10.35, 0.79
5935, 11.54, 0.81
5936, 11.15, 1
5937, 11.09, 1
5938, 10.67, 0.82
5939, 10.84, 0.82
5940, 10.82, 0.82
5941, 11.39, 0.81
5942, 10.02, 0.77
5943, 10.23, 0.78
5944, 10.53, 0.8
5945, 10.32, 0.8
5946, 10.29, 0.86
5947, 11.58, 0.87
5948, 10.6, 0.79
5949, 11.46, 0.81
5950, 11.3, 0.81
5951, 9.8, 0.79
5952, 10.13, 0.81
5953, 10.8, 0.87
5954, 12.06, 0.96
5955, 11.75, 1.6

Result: 5.7 angstrom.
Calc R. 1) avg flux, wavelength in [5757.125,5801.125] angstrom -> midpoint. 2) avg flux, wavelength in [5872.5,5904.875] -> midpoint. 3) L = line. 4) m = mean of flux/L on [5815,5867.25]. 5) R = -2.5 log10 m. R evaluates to -0.12 mag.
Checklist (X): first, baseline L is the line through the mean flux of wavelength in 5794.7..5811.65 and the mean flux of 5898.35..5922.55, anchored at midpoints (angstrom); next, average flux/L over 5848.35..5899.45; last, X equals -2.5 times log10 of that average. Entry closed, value 0.05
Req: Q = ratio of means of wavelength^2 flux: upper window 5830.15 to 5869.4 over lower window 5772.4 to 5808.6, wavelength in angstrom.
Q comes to 1.0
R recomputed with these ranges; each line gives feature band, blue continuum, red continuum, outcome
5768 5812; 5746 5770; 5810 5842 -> 0.02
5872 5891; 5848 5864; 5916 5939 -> 0.05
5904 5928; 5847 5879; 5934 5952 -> 0.05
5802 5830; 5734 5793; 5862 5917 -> -0.10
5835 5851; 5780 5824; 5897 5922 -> -0.06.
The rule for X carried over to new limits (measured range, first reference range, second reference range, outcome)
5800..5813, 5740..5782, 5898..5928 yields -0.04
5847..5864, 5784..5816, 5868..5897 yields -0.05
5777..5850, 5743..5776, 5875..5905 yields -0.11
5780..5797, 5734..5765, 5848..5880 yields 0.02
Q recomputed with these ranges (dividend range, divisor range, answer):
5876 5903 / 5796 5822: 0.80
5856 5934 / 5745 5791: 0.95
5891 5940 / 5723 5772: 0.93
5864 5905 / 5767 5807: 0.90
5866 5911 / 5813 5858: 0.87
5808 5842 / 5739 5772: 1.07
